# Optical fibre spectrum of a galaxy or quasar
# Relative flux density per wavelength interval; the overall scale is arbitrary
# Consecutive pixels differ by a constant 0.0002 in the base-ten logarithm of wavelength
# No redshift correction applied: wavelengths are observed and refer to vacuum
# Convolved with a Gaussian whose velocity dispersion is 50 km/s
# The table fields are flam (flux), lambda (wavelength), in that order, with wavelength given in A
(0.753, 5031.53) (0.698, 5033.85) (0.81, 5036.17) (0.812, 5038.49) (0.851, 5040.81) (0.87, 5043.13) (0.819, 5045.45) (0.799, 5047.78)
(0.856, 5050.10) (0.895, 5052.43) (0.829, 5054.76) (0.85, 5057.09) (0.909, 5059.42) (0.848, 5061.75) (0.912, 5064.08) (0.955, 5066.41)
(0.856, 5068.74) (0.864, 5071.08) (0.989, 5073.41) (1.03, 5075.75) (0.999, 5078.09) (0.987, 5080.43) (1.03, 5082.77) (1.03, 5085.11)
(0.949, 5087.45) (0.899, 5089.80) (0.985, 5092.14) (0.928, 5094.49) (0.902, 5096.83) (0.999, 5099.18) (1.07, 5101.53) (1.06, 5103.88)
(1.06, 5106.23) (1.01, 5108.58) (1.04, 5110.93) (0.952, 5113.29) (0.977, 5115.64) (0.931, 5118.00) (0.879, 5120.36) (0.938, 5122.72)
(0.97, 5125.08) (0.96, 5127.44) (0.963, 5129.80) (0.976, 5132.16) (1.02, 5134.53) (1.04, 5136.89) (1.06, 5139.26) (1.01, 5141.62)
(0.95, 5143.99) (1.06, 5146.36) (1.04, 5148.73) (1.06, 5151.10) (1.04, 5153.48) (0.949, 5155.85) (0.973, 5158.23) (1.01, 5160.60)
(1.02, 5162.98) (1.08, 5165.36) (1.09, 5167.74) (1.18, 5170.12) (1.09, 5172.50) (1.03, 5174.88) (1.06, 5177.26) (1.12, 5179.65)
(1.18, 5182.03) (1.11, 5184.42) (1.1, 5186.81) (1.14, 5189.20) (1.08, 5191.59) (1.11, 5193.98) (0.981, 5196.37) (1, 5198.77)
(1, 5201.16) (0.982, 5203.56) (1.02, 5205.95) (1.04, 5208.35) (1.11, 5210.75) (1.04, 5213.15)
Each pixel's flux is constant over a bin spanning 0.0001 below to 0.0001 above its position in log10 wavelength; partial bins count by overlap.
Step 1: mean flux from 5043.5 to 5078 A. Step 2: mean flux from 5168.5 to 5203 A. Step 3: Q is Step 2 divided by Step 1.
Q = 1.22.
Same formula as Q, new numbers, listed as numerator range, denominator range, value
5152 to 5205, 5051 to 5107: 1.12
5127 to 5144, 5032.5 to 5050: 1.24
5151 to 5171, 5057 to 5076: 1.14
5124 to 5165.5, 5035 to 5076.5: 1.15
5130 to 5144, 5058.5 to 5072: 1.14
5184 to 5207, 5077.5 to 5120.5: 1.07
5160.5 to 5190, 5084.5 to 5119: 1.11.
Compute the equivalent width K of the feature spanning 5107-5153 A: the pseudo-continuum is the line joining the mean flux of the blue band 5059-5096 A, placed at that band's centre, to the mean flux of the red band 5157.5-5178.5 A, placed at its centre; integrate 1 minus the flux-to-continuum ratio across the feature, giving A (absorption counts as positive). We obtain 1.0 A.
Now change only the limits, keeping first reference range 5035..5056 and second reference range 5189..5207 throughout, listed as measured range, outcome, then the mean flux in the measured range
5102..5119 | -1.6 A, 1.01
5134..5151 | -1.2 A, 1.03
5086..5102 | -1.0 A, 0.958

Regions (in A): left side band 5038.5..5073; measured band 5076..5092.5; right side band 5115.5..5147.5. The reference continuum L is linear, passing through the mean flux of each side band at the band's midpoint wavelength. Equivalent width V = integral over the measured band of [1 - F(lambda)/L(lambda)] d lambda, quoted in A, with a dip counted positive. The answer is -1.4 A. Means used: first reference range 0.866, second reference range 0.981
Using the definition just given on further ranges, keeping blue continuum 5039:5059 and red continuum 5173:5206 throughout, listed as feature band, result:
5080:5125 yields -2.40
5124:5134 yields 0.02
